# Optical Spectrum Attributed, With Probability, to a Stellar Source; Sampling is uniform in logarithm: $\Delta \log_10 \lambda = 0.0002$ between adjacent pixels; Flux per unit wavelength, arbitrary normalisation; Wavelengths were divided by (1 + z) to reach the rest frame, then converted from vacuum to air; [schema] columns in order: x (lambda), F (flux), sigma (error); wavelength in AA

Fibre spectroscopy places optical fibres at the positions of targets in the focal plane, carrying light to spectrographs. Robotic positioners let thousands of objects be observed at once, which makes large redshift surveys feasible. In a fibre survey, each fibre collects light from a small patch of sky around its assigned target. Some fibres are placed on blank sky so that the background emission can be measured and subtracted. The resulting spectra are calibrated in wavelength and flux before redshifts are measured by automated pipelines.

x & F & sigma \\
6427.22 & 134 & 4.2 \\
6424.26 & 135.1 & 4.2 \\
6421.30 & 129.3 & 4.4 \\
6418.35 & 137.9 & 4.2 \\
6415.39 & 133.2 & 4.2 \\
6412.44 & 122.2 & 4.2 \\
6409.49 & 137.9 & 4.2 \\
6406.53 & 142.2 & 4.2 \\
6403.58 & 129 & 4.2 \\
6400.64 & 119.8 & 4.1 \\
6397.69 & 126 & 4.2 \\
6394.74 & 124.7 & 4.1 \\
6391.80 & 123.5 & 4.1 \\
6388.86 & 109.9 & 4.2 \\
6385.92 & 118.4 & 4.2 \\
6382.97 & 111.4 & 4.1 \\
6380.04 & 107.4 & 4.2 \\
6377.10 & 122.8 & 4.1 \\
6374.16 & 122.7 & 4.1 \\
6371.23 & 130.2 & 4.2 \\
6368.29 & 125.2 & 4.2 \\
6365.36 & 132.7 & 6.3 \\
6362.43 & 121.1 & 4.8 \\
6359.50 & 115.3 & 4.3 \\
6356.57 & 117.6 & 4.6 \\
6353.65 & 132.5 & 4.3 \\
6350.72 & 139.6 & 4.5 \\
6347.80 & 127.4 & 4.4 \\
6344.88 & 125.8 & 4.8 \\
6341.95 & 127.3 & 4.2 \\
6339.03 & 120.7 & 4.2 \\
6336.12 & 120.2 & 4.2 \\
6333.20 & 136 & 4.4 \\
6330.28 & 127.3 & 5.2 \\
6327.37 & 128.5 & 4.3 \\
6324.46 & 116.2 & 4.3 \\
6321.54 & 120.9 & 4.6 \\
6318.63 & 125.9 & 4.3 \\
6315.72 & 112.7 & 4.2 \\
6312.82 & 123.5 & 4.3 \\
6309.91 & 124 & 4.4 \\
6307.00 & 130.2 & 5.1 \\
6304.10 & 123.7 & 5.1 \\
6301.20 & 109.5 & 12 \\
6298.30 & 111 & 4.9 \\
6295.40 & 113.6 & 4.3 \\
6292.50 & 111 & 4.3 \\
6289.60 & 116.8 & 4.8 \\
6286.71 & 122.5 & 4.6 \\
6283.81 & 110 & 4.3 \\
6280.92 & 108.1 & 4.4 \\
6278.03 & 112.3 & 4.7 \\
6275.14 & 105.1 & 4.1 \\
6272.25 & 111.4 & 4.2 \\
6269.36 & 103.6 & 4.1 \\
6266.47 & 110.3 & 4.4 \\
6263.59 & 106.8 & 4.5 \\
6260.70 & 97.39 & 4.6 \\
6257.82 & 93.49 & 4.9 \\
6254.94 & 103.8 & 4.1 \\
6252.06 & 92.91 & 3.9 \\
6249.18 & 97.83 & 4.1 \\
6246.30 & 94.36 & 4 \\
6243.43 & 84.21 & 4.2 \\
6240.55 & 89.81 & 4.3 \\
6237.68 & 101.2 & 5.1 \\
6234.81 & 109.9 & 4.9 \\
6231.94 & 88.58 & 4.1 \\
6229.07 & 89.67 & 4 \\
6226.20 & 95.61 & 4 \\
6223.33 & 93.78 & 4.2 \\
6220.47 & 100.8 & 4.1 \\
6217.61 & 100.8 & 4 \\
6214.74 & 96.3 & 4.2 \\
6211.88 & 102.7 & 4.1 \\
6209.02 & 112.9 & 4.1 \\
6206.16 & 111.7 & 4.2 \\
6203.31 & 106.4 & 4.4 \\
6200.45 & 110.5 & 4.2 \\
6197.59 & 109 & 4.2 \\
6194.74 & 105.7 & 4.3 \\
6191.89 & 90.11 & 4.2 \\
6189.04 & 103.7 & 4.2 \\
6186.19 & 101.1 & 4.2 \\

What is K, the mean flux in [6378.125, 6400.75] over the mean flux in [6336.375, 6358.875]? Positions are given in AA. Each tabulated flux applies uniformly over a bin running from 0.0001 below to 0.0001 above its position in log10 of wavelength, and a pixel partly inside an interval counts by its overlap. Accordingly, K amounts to 0.93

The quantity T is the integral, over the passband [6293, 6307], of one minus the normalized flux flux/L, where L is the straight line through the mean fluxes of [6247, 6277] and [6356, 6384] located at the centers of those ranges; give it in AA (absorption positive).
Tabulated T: -0.9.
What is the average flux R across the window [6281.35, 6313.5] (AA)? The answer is 117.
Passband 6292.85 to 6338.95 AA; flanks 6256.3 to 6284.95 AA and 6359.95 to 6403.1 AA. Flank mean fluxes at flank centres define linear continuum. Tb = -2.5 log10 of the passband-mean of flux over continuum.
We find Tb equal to -0.09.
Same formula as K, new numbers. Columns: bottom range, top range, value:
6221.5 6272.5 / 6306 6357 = 1.28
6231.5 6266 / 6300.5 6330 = 1.25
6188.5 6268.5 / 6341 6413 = 1.25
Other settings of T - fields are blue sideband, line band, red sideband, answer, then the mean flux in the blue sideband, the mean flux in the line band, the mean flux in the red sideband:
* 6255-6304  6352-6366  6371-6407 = -0.7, 109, 124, 121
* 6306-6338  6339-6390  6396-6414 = 1.6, 124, 123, 129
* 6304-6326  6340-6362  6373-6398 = -1.1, 122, 126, 118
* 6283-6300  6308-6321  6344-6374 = -0.4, 114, 122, 127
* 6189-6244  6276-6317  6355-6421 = -1.7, 100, 116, 124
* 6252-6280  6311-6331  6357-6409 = -1.6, 104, 122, 123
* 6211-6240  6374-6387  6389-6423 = 0.9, 97.6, 116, 129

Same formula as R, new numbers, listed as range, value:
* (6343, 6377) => 126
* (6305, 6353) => 125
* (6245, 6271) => 100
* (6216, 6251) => 95.5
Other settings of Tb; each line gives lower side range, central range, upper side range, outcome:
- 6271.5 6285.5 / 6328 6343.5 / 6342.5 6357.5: -0.012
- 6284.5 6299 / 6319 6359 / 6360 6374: -0.035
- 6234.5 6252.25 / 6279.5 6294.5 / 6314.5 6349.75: -0.041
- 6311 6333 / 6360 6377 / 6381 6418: -0.011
